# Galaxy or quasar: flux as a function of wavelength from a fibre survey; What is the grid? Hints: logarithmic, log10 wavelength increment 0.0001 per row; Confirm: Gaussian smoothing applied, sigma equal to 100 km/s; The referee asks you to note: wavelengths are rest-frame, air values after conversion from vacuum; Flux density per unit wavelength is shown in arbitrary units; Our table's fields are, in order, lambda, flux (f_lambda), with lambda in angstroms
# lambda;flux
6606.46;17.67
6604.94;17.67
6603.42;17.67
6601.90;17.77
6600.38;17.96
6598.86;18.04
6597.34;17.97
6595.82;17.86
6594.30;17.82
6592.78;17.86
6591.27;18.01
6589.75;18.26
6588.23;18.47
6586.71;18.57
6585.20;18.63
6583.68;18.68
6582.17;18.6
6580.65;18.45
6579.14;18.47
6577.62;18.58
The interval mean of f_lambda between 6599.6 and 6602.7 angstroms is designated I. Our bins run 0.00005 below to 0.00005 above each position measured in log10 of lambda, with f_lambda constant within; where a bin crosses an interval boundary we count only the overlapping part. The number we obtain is 17.9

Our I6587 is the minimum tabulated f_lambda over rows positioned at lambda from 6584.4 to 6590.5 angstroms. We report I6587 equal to 18.26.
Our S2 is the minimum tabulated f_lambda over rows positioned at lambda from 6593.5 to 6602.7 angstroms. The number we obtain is 17.77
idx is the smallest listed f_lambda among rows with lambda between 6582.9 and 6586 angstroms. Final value 18.63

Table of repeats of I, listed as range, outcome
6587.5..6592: 18.2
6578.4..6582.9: 18.5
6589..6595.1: 18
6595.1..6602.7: 17.9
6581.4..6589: 18.6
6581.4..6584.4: 18.6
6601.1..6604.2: 17.7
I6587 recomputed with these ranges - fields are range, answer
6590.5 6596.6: 17.82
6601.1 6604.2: 17.67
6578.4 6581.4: 18.45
